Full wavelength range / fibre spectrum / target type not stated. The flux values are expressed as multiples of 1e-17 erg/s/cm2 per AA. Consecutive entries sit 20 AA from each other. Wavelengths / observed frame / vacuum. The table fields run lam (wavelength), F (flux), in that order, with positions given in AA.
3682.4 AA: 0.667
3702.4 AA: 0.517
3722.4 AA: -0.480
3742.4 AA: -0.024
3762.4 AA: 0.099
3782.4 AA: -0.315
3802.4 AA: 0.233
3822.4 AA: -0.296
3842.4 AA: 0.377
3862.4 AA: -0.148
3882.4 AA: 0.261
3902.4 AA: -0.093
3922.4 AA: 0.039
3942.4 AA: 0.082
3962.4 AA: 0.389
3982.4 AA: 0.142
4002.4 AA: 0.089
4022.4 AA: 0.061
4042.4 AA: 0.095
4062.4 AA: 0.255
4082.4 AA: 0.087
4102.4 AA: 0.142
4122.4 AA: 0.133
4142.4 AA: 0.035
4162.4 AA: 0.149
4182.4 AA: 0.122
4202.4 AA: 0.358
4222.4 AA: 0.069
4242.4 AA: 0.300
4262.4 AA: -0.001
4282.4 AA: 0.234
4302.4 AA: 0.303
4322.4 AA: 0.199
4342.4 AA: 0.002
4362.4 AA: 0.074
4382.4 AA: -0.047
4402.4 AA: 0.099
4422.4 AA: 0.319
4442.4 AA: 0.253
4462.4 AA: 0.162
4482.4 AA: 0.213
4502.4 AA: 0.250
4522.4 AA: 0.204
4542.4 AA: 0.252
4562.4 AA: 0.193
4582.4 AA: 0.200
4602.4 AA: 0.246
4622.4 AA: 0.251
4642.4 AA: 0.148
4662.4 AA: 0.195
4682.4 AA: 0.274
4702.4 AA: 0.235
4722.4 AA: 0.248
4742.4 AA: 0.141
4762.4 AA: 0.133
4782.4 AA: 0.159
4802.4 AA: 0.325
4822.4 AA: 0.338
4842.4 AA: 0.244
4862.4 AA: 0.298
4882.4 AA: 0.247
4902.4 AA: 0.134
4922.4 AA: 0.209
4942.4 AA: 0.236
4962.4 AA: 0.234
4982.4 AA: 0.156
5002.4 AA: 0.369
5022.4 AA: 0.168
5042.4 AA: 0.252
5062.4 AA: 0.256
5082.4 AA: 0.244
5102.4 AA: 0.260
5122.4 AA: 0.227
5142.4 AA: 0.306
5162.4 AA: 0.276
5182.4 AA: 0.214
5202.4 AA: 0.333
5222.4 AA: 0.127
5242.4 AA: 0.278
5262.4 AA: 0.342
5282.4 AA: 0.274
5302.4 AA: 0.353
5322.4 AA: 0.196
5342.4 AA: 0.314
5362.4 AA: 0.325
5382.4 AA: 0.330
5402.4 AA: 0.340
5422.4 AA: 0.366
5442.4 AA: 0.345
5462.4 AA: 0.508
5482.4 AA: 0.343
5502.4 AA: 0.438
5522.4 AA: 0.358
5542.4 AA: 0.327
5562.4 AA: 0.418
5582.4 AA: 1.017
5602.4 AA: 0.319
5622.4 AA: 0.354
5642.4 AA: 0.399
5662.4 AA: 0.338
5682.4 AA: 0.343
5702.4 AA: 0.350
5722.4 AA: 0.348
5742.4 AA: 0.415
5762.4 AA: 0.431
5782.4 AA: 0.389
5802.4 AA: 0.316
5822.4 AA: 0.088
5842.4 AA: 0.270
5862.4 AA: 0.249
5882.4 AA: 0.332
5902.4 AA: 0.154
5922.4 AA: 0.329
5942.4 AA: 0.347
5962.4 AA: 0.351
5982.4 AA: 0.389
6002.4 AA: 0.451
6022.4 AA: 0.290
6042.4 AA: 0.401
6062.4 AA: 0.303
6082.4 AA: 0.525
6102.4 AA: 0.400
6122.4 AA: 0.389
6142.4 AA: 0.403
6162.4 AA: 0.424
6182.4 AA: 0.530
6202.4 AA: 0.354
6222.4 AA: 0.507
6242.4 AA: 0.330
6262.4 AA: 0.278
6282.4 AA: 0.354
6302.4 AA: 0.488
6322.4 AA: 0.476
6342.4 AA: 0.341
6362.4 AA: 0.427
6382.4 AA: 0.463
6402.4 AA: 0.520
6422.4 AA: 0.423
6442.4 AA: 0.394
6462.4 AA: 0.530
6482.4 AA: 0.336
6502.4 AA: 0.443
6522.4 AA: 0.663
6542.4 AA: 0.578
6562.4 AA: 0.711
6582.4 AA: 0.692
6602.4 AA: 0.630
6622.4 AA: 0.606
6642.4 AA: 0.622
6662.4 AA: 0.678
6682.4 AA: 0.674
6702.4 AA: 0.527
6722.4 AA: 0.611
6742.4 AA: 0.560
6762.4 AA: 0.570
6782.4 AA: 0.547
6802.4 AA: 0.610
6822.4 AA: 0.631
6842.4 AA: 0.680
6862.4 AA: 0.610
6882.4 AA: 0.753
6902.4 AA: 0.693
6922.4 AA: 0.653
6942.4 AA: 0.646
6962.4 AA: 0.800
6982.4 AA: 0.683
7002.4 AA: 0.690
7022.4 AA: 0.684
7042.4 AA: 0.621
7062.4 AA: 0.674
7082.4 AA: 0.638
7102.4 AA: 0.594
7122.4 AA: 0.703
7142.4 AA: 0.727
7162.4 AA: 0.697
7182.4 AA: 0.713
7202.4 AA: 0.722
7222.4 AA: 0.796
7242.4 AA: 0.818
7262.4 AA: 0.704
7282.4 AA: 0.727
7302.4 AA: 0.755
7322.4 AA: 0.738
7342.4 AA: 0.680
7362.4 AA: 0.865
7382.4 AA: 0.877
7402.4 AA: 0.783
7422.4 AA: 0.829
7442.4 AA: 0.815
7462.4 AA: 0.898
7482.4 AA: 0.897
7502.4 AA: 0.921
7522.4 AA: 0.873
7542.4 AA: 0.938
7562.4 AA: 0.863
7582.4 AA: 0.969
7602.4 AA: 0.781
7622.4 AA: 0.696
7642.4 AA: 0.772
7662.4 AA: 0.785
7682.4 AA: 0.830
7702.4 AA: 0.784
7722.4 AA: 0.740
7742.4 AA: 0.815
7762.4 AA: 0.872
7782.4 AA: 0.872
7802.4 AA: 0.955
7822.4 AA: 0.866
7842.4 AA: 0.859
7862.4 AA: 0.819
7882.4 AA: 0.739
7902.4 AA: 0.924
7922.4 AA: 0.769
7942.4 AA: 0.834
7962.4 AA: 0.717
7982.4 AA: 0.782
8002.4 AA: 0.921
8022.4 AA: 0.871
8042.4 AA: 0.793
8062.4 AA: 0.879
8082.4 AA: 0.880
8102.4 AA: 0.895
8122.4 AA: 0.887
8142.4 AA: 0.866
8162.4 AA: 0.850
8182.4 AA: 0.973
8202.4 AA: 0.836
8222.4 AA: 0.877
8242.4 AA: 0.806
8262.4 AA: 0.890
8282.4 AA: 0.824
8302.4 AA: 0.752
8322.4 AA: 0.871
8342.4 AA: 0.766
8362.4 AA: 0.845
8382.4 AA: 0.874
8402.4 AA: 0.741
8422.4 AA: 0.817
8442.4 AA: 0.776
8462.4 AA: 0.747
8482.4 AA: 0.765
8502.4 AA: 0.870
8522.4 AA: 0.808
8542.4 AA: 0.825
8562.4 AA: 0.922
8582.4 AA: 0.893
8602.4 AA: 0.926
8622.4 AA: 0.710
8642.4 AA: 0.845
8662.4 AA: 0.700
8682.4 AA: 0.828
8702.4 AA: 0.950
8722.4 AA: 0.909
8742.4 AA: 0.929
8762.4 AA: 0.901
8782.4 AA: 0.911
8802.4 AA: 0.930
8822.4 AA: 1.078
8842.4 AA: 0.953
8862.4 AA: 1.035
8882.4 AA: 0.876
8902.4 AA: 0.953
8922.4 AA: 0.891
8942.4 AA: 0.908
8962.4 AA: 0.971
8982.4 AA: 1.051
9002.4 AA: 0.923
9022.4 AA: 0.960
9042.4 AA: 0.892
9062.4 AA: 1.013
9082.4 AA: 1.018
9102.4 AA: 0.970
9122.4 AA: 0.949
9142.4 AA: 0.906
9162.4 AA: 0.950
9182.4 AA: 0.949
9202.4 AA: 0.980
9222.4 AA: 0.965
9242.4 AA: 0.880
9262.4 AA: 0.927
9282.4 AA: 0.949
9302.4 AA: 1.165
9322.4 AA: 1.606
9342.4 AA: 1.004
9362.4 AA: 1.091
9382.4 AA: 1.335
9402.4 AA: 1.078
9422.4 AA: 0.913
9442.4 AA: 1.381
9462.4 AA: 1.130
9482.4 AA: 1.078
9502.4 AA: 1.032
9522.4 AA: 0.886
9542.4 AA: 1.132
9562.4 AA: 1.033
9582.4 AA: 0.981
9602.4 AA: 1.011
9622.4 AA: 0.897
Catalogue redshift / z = 0.635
